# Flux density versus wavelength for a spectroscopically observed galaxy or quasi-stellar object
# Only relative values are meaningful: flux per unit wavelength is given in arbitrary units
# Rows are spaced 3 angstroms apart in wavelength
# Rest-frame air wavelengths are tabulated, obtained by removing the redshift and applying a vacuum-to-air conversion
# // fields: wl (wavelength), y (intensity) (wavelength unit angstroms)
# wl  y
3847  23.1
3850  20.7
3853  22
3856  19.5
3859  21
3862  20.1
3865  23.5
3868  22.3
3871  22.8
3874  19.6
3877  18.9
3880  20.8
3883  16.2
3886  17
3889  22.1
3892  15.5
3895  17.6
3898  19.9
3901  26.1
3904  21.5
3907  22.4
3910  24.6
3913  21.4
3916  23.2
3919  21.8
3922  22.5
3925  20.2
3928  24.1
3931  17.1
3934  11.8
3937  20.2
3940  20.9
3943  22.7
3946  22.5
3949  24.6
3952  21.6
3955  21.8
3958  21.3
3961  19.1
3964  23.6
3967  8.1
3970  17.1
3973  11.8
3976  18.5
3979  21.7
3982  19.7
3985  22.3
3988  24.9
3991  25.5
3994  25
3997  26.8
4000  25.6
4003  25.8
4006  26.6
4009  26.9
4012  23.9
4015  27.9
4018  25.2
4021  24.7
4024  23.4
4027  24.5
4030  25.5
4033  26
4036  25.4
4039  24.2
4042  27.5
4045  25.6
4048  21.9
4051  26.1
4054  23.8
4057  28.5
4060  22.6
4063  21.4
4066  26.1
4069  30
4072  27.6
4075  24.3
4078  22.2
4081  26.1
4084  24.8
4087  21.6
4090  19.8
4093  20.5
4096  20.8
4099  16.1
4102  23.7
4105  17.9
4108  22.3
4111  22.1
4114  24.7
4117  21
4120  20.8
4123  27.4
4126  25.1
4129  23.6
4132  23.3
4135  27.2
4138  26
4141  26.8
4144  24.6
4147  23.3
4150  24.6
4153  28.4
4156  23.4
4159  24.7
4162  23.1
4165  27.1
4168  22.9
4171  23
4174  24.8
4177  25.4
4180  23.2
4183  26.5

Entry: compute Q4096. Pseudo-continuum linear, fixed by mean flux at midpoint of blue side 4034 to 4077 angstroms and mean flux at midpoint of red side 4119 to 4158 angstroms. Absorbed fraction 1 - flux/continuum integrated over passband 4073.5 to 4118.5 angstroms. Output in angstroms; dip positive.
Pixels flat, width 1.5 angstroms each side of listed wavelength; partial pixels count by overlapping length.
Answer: 5.93 angstroms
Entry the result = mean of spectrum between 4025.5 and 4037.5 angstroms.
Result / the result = 25.3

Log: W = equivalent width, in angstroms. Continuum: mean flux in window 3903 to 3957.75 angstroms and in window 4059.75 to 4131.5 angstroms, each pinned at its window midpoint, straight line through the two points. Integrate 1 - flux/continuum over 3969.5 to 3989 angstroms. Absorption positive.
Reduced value 2.2 angstroms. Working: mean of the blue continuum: 21.4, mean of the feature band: 19.4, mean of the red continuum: 23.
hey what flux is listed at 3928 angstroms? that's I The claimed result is 24.1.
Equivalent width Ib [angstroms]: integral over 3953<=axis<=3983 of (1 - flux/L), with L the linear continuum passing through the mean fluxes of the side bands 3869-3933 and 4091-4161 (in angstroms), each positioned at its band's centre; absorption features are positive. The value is 4.4 angstroms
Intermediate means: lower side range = 20.7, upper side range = 23.4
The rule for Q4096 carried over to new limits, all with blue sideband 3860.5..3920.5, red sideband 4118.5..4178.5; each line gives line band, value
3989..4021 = -4.60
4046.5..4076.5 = -2.26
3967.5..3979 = 3.24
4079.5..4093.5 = 0.66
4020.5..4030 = -0.60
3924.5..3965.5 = 1.63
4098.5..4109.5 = 1.71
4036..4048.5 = -1.05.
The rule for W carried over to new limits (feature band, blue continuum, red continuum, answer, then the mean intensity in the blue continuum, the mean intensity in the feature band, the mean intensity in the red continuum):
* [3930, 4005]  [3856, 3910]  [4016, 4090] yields 6.1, 20.5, 20.9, 24.9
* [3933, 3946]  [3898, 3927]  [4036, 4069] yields 1.9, 22.5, 19.6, 25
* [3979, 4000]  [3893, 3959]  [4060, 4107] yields -2.0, 21.3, 24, 22.8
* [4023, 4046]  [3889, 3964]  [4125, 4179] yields -2.4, 21.1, 25.3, 24.8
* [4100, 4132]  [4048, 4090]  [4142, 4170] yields 2.5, 24.7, 22.8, 24.7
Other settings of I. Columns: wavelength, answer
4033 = 26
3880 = 20.8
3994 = 25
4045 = 25.6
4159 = 24.7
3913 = 21.4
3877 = 18.9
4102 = 23.7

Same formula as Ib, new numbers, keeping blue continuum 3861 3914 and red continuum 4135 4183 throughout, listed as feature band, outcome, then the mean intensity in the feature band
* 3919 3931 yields -0.2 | 21.6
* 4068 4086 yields -1.5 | 25.6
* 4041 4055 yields -1.1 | 24.9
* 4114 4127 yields 0.3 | 23.6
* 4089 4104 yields 2.4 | 20.1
